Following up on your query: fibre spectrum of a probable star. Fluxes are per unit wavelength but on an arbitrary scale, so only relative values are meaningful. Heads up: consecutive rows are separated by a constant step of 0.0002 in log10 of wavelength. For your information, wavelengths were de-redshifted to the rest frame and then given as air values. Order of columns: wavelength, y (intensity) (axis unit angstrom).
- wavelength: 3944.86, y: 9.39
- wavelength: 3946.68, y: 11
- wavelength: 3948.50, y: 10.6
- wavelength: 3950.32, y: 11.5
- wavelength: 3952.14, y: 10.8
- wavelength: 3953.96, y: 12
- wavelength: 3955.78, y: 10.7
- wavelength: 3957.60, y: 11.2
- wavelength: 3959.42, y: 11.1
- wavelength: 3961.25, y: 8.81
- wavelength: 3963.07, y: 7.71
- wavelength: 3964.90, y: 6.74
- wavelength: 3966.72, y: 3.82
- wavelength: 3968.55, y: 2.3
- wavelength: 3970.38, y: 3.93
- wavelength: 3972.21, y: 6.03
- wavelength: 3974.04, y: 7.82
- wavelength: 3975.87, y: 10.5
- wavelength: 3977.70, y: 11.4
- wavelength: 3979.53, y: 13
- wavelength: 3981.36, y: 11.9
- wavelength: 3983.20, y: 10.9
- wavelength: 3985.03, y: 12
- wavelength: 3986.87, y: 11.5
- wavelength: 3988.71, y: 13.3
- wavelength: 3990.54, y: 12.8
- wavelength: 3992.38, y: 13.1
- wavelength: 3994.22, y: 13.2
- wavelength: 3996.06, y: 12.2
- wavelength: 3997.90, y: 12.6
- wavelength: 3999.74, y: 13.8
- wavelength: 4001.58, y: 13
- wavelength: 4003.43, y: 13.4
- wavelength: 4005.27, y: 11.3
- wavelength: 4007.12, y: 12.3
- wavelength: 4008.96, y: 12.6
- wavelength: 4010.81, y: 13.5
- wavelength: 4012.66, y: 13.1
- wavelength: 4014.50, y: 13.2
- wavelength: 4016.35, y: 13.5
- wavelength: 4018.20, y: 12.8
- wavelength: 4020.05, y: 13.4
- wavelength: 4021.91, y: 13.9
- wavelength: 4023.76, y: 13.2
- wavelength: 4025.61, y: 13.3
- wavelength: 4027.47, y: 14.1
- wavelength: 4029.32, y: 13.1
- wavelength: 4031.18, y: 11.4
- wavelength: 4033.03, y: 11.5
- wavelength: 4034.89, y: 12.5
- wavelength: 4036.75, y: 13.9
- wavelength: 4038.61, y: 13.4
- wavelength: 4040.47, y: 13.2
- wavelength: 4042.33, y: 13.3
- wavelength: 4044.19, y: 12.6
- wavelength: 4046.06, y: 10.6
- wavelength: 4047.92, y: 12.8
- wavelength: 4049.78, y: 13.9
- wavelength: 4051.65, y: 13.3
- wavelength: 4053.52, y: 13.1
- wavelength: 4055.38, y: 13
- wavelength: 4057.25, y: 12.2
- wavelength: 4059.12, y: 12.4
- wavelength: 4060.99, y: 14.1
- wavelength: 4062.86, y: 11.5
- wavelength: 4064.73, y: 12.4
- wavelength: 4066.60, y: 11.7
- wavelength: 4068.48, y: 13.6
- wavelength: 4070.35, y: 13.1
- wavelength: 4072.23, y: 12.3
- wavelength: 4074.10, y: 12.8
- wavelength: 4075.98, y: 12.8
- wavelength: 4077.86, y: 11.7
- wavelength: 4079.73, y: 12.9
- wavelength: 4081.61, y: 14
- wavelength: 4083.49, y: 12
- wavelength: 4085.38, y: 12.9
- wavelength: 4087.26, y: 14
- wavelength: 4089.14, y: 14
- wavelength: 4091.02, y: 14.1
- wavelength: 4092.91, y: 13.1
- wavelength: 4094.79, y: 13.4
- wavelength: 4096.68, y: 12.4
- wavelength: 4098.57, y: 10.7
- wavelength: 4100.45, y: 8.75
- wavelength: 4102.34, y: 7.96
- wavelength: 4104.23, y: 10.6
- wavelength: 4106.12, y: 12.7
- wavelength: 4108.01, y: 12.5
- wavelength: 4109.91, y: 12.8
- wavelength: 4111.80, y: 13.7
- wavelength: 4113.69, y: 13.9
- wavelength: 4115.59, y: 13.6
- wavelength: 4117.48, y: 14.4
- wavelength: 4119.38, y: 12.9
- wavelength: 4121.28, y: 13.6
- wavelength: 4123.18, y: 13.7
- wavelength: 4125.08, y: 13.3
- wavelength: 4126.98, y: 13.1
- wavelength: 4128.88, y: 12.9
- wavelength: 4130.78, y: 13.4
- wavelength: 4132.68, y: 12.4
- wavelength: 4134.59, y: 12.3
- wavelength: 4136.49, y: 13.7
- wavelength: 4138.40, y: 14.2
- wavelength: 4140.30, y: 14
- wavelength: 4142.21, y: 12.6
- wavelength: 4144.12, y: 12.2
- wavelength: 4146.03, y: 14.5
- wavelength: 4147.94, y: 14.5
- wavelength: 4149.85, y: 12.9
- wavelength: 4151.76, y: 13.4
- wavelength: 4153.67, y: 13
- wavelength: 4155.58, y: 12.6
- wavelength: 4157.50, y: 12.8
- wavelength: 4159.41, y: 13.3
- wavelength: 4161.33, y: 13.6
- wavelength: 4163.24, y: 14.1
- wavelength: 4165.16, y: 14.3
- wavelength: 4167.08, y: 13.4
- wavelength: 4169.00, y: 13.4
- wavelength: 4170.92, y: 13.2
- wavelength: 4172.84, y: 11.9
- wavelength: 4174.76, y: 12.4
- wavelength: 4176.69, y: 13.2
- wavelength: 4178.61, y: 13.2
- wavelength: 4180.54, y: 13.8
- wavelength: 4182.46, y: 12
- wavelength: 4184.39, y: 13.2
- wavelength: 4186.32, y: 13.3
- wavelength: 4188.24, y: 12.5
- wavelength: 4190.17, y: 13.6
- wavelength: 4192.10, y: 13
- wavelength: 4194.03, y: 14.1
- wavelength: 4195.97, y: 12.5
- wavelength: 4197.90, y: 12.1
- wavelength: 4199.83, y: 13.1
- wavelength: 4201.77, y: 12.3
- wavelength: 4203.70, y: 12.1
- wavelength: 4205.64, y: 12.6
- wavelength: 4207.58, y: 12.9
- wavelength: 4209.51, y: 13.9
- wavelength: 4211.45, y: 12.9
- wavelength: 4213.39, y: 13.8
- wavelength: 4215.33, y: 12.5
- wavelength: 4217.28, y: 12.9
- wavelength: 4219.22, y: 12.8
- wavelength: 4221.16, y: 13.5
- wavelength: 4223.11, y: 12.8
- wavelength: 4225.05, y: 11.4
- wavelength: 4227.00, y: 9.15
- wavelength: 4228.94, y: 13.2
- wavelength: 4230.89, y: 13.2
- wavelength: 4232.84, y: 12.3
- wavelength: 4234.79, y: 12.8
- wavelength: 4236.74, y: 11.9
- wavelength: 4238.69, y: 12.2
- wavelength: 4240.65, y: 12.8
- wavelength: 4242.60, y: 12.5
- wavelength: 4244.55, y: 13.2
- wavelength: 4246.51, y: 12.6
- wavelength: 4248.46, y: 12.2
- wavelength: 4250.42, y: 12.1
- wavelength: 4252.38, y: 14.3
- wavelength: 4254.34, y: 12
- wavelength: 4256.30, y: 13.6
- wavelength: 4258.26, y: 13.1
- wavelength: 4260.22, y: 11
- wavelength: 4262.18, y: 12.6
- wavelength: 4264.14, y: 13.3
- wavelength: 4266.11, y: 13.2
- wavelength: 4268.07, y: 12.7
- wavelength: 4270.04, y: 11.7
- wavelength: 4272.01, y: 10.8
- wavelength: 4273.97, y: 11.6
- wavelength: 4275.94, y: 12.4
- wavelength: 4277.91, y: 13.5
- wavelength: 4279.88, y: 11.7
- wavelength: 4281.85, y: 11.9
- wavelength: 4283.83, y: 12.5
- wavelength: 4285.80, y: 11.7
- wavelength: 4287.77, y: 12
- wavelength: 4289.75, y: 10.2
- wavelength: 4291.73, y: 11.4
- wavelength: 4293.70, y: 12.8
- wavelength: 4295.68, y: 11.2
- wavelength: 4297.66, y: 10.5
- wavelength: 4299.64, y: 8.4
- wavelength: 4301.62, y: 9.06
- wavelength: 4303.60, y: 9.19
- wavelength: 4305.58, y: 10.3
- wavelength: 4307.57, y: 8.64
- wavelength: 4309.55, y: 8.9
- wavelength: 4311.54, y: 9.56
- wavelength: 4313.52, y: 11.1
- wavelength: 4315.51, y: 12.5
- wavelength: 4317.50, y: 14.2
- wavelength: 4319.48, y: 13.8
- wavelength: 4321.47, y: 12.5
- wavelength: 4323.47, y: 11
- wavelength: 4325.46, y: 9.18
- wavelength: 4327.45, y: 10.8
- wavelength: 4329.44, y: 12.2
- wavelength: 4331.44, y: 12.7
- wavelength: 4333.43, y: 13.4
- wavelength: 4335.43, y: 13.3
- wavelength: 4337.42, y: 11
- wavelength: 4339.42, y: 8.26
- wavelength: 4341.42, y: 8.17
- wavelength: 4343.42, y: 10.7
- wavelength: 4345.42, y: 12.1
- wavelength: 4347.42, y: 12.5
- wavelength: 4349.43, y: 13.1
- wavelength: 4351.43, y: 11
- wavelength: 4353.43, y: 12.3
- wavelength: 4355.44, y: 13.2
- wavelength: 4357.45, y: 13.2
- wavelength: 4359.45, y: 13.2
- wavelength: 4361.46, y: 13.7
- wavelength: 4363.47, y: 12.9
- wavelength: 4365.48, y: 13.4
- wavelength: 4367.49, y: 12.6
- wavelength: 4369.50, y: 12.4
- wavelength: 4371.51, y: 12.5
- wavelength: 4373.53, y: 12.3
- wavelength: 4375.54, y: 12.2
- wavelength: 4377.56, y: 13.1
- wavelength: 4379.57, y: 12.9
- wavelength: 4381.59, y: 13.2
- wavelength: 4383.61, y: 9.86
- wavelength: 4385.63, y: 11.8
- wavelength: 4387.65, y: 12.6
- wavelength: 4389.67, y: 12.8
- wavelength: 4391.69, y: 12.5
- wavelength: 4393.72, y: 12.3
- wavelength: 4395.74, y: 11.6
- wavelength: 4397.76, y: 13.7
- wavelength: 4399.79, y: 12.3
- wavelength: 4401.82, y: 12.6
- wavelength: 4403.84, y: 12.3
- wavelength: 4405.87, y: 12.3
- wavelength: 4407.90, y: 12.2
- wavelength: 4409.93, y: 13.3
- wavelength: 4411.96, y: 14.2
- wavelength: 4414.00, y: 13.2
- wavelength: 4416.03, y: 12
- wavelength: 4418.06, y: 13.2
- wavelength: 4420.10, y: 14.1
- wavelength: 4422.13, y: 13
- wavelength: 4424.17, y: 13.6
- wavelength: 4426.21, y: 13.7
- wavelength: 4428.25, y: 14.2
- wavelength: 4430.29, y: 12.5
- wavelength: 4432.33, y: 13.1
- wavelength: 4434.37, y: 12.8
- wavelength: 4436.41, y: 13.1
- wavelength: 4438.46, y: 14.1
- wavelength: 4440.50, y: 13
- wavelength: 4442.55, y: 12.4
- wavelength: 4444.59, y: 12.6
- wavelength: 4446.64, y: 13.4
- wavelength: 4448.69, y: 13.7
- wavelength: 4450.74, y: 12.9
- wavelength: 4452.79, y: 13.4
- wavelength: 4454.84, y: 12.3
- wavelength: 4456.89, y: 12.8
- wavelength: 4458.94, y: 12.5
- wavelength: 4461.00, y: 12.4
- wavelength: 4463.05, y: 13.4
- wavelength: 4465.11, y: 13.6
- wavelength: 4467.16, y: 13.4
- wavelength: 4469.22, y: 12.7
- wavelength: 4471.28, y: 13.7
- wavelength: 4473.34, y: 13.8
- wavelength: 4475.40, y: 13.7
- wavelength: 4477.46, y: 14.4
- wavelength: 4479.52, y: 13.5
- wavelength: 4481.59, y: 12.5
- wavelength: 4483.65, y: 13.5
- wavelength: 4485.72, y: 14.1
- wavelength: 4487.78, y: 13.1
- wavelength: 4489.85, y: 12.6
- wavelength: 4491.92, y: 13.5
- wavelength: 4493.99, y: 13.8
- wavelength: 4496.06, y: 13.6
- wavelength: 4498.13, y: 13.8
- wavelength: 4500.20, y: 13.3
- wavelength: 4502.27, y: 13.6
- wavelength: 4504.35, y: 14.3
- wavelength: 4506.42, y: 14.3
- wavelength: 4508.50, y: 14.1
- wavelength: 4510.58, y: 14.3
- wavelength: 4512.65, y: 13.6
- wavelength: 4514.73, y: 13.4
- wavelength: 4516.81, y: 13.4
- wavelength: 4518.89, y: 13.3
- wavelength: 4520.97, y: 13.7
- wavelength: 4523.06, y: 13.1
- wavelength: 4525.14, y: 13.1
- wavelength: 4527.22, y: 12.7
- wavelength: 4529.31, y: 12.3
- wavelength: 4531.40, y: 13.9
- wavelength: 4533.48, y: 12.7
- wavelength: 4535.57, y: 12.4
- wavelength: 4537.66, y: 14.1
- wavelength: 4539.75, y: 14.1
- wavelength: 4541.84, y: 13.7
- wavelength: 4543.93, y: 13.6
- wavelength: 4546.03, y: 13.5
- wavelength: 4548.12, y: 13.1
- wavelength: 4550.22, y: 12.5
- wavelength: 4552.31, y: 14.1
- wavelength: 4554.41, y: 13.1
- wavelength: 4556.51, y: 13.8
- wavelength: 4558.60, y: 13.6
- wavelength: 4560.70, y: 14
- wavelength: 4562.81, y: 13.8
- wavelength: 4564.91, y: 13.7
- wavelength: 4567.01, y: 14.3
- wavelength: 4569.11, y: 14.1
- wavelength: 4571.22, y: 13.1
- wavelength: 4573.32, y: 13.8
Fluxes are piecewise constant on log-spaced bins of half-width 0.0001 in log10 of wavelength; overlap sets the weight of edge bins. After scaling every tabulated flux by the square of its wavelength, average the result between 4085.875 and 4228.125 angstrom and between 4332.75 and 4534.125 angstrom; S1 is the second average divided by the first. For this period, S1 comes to 1.1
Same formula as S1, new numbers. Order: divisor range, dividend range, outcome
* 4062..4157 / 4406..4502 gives 1.21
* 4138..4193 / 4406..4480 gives 1.14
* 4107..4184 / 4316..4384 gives 1.01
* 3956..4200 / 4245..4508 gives 1.16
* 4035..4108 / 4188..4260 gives 1.09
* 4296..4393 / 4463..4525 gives 1.24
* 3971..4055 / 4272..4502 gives 1.19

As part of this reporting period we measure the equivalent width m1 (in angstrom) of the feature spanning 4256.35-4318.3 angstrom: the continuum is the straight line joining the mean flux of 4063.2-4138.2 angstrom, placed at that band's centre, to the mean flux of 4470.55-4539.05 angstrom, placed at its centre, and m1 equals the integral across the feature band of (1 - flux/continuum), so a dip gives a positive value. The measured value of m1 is 7.8 angstrom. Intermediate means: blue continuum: 12.7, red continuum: 13.5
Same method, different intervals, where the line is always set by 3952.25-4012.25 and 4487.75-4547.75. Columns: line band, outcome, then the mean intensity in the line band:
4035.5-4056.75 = -3.8 angstrom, 13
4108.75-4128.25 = -3.6 angstrom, 13.5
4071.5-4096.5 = -4.1 angstrom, 13.1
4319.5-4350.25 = 2.6 angstrom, 11.5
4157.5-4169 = -2.0 angstrom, 13.6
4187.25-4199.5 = -1.2 angstrom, 13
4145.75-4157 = -1.8 angstrom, 13.4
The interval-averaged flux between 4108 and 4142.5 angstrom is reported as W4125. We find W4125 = 13.3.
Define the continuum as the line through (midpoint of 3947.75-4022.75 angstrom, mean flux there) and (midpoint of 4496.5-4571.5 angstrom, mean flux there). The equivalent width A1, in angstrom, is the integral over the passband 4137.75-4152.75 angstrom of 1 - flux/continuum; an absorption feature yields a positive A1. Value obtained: -2.2 angstrom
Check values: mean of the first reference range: 11.1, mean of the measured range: 13.5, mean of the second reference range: 13.5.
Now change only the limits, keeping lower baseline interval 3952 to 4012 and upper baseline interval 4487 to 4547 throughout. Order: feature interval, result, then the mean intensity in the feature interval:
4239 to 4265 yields -1.33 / 12.7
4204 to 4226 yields -1.85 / 12.9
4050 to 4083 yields -4.96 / 12.8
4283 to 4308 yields 3.39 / 10.6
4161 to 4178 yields -2.36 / 13.3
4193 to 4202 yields -0.81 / 12.9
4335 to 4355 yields 2.12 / 11.2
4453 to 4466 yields 0.31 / 12.9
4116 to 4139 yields -3.81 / 13.3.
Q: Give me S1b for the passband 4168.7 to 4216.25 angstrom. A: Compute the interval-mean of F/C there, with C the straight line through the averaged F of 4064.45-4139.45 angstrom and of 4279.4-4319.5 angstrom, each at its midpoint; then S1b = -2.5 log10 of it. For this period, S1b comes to -0.09 mag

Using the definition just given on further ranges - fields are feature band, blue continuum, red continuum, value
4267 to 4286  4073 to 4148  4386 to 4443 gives 0.07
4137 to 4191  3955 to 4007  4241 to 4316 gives -0.19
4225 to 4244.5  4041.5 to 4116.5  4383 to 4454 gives 0.04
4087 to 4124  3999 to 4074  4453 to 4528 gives 0.03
